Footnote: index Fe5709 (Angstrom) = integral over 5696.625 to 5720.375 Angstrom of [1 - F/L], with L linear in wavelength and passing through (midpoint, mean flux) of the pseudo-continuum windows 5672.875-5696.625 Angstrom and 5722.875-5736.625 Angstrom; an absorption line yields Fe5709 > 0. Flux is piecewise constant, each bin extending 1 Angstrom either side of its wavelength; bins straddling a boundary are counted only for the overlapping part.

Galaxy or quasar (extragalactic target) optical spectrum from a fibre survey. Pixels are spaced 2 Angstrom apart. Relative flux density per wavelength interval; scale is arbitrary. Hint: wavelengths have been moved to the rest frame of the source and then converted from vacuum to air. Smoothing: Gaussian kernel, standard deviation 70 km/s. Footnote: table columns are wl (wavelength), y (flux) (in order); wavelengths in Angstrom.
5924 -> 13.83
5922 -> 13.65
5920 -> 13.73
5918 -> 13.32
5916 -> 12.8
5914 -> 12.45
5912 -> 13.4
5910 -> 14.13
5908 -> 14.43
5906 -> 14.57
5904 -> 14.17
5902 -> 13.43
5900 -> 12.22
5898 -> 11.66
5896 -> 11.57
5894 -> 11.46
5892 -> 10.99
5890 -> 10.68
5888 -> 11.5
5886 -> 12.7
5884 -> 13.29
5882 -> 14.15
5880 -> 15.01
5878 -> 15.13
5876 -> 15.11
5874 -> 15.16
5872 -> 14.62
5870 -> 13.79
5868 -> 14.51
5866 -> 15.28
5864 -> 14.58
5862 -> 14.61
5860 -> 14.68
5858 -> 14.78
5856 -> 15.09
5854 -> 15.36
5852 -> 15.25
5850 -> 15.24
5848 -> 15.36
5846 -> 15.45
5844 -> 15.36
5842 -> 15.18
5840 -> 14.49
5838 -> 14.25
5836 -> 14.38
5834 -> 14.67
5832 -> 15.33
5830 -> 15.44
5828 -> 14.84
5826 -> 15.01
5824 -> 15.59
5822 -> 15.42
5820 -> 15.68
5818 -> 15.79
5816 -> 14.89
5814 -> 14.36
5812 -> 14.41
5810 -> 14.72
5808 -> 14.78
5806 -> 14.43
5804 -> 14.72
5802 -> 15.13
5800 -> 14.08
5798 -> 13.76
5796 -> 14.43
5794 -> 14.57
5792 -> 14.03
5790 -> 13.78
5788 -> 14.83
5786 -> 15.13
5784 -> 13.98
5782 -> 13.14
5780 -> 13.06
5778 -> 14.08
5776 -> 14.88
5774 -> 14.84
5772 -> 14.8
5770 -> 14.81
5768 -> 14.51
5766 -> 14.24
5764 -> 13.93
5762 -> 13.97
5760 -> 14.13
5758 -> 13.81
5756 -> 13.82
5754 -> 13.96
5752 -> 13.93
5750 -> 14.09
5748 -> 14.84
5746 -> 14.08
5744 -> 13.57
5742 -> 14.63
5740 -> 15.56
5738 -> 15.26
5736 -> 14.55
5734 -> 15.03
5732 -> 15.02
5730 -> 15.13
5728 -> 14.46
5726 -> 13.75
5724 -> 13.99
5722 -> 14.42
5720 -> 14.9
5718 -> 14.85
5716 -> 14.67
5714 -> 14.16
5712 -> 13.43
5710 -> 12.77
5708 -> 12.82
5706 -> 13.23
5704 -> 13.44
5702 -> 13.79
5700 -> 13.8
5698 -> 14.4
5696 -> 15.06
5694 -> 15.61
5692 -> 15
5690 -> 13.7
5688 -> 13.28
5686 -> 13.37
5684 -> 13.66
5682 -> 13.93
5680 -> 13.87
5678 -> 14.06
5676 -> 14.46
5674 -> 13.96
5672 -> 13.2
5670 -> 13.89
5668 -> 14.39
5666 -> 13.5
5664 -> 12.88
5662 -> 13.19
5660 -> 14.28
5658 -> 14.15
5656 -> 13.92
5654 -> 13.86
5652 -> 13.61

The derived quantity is 0.9 Angstrom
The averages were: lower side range 14.1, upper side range 14.6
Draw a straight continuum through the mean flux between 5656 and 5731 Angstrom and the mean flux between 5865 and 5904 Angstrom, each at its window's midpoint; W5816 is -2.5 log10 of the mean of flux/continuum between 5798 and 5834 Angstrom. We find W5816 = -0.11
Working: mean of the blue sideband 14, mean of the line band 14.9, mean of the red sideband 13.3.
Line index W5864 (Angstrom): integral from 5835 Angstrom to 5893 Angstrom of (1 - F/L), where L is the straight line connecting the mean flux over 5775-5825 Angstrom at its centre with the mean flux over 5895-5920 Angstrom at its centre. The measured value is -2.5 Angstrom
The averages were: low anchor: 14.5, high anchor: 13.2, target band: 14.3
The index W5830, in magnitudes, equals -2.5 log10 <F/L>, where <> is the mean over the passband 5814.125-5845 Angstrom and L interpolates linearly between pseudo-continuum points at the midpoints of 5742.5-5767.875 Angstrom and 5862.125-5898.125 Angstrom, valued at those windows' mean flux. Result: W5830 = -0.103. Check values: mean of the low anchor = 14.1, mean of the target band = 15.1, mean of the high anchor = 13.5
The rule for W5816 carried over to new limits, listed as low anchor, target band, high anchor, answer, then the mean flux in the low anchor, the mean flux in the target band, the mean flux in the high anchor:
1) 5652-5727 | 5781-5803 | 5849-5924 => -0.03 mag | 13.9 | 14.3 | 13.7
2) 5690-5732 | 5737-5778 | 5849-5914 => -0.02 mag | 14.2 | 14.4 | 13.8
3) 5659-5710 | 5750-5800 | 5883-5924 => -0.06 mag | 13.8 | 14.2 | 12.8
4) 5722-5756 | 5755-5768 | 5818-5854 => 0.05 mag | 14.5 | 14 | 15.1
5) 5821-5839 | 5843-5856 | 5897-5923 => -0.05 mag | 15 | 15.3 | 13.4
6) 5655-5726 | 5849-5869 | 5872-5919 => -0.12 mag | 13.9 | 14.9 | 13.2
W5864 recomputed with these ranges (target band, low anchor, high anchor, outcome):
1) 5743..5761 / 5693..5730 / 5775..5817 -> 0.3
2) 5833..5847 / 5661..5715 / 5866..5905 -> -1.5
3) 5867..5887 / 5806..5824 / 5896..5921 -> -0.7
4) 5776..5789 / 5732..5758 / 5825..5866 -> 0.5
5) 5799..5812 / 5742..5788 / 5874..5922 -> -0.7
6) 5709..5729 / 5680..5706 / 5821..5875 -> 0.1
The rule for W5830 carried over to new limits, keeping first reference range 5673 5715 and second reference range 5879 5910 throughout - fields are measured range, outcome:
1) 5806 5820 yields -0.12 mag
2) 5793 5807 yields -0.09 mag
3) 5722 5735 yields -0.06 mag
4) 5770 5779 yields -0.09 mag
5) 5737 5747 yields -0.08 mag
